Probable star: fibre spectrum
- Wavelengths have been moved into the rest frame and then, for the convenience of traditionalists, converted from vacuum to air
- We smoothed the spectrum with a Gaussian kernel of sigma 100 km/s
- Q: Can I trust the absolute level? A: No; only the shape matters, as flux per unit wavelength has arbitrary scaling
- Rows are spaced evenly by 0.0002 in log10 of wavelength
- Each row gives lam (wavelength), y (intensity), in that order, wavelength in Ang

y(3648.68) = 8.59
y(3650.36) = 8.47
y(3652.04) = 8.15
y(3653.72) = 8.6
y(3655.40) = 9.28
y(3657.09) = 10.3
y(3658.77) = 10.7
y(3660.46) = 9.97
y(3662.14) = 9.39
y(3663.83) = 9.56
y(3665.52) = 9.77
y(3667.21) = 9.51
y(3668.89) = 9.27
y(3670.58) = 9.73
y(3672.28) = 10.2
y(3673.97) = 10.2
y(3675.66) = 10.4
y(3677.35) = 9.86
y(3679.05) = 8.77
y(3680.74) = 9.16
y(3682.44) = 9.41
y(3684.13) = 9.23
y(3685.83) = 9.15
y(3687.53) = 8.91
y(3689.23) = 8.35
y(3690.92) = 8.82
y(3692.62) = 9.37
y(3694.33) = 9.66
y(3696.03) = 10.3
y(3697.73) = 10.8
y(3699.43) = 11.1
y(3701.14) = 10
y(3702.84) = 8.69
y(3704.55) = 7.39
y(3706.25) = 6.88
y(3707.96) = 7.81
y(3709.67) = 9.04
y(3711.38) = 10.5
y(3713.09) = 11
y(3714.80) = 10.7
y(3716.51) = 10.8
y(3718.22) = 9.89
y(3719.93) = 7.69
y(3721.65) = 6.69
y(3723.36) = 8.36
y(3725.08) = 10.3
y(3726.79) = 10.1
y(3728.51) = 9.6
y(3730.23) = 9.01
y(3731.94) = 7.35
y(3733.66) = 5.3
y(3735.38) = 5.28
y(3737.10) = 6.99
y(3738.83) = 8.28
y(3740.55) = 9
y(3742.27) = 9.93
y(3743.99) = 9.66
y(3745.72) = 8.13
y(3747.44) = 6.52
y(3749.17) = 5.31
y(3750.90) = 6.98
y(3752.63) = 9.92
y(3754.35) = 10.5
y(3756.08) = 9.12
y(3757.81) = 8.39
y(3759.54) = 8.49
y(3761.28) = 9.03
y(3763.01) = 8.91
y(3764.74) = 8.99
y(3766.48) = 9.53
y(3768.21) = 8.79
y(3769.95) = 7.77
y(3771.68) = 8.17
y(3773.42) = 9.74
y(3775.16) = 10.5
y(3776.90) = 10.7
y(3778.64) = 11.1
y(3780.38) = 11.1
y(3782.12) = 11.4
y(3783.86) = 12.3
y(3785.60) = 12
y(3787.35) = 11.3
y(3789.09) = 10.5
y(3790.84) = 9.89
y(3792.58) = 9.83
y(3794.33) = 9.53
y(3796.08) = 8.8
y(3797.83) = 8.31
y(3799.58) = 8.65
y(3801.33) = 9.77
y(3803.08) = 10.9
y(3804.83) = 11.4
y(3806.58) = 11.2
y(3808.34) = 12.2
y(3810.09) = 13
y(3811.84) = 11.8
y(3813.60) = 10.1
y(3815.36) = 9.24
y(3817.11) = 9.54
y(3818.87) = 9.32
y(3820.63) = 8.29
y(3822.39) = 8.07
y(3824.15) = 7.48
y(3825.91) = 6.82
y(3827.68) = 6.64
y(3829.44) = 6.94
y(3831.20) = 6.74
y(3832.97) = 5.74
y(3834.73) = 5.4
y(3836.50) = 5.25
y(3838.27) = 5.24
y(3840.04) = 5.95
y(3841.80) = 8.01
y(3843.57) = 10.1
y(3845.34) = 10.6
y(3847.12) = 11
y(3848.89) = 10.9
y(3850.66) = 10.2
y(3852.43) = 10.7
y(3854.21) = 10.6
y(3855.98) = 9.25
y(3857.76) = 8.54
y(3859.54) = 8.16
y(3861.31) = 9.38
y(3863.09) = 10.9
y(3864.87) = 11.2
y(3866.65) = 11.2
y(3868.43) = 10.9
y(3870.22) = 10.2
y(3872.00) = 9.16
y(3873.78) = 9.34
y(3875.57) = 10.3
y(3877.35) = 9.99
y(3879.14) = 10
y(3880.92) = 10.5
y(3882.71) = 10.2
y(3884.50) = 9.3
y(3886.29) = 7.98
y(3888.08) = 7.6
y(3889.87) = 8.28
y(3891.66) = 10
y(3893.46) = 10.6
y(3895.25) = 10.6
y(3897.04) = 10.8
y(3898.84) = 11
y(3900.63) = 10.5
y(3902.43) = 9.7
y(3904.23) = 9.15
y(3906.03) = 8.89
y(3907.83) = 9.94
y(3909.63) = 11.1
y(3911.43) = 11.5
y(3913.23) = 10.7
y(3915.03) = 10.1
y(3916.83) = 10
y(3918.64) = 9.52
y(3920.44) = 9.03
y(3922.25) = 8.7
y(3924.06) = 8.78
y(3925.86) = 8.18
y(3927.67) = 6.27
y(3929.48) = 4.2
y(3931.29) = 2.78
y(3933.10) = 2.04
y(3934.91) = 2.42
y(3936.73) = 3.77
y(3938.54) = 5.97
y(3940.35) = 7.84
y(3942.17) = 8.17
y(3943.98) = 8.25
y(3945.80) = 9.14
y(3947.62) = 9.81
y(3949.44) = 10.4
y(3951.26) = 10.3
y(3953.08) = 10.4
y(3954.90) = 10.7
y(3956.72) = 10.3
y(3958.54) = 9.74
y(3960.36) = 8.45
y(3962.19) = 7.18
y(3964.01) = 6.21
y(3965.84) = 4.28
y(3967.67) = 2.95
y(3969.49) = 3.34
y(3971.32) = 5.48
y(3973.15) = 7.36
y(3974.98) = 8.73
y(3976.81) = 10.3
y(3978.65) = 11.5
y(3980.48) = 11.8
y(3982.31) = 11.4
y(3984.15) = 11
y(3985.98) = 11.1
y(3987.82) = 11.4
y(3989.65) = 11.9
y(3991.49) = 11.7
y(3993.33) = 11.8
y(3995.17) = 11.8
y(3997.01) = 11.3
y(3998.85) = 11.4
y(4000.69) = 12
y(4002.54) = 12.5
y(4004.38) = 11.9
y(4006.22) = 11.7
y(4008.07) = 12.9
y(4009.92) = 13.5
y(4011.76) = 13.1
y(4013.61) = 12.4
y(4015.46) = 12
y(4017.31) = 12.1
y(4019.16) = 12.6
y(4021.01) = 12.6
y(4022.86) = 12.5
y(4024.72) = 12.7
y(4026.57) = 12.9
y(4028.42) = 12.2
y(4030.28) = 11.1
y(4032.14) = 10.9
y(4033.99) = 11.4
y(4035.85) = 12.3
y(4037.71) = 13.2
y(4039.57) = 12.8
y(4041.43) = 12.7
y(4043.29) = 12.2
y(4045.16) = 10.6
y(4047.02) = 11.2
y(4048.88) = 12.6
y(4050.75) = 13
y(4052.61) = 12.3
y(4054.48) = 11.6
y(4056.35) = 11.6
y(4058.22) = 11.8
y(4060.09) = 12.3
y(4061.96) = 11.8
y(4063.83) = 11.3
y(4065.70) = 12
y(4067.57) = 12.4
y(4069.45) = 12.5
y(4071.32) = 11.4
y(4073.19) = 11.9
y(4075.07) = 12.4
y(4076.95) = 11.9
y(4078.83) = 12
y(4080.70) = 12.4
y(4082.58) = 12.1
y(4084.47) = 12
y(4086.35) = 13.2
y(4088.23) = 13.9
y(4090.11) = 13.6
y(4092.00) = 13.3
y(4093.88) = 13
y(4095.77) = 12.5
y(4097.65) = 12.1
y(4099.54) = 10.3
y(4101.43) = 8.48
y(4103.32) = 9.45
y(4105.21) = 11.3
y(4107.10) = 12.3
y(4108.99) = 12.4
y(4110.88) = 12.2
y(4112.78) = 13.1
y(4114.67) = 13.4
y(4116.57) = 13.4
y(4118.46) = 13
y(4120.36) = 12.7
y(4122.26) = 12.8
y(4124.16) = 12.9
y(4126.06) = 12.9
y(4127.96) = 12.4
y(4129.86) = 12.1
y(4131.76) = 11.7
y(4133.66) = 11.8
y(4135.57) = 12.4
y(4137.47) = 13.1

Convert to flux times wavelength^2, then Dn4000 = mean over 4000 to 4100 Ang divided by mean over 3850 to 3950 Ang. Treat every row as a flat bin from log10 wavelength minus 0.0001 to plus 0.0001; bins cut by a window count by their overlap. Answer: 1.47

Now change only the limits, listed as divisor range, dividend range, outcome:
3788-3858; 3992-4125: 1.51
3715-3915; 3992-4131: 1.48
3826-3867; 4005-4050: 1.57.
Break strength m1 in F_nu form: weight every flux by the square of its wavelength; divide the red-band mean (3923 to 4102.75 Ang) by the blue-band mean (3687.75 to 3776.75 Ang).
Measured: 1.4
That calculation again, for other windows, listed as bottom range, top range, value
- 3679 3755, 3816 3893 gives 1.09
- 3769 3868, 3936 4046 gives 1.21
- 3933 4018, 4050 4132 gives 1.35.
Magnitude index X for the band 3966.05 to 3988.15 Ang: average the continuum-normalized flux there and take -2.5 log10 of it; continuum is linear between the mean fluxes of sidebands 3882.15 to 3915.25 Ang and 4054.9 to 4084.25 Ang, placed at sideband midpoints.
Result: 0.25 mag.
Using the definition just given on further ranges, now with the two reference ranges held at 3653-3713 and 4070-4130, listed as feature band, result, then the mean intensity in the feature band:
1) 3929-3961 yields 0.44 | 7.52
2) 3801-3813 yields -0.12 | 11.5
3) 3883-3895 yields 0.19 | 9.11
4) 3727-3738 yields 0.30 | 7.42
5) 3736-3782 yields 0.12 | 8.93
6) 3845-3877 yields 0.06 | 10.1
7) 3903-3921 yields 0.10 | 10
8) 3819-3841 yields 0.49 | 6.65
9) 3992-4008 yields -0.02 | 11.9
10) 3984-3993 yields 0.00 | 11.5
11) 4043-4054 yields 0.00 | 12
